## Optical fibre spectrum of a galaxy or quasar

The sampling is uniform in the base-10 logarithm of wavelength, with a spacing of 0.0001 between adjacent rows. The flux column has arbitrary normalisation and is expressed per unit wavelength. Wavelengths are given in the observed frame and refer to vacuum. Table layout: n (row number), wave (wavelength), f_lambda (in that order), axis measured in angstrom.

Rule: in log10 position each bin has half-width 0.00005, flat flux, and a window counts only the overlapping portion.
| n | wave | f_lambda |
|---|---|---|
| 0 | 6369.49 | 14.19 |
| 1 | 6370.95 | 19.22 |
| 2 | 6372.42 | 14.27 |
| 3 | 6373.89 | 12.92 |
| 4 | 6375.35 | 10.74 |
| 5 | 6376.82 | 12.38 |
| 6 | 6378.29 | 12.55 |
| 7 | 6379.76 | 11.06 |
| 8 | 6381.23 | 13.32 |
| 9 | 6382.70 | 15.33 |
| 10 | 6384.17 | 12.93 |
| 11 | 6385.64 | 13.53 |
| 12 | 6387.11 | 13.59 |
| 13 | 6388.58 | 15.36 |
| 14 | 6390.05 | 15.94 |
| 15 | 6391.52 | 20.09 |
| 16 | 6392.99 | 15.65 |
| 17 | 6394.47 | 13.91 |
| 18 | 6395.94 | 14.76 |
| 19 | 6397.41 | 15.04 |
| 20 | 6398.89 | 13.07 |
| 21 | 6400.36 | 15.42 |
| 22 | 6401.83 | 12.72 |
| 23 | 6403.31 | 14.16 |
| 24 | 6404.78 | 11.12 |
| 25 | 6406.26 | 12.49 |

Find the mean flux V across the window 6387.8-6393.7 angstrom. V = 16.8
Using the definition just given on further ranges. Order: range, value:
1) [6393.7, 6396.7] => 14.3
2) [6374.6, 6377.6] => 11.6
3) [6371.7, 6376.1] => 12.6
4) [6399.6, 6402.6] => 14.1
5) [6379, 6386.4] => 13.2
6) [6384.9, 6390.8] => 14.6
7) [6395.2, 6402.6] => 14.2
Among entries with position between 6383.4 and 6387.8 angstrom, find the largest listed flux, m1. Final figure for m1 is 13.59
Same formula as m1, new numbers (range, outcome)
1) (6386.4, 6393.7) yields 20.09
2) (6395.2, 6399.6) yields 15.04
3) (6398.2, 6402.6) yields 15.42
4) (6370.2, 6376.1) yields 19.22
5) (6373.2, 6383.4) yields 15.33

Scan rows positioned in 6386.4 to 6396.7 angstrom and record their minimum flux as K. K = 13.59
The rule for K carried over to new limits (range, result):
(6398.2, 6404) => 12.72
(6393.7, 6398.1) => 13.91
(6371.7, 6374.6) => 12.92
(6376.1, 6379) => 12.38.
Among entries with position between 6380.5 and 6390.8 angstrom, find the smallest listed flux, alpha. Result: 12.93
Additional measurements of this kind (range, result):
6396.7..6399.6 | 13.07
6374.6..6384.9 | 10.74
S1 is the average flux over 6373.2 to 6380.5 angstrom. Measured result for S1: 11.9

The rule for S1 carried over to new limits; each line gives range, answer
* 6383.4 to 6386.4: 13.3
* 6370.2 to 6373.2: 16.7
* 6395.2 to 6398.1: 14.9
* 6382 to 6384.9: 14.1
